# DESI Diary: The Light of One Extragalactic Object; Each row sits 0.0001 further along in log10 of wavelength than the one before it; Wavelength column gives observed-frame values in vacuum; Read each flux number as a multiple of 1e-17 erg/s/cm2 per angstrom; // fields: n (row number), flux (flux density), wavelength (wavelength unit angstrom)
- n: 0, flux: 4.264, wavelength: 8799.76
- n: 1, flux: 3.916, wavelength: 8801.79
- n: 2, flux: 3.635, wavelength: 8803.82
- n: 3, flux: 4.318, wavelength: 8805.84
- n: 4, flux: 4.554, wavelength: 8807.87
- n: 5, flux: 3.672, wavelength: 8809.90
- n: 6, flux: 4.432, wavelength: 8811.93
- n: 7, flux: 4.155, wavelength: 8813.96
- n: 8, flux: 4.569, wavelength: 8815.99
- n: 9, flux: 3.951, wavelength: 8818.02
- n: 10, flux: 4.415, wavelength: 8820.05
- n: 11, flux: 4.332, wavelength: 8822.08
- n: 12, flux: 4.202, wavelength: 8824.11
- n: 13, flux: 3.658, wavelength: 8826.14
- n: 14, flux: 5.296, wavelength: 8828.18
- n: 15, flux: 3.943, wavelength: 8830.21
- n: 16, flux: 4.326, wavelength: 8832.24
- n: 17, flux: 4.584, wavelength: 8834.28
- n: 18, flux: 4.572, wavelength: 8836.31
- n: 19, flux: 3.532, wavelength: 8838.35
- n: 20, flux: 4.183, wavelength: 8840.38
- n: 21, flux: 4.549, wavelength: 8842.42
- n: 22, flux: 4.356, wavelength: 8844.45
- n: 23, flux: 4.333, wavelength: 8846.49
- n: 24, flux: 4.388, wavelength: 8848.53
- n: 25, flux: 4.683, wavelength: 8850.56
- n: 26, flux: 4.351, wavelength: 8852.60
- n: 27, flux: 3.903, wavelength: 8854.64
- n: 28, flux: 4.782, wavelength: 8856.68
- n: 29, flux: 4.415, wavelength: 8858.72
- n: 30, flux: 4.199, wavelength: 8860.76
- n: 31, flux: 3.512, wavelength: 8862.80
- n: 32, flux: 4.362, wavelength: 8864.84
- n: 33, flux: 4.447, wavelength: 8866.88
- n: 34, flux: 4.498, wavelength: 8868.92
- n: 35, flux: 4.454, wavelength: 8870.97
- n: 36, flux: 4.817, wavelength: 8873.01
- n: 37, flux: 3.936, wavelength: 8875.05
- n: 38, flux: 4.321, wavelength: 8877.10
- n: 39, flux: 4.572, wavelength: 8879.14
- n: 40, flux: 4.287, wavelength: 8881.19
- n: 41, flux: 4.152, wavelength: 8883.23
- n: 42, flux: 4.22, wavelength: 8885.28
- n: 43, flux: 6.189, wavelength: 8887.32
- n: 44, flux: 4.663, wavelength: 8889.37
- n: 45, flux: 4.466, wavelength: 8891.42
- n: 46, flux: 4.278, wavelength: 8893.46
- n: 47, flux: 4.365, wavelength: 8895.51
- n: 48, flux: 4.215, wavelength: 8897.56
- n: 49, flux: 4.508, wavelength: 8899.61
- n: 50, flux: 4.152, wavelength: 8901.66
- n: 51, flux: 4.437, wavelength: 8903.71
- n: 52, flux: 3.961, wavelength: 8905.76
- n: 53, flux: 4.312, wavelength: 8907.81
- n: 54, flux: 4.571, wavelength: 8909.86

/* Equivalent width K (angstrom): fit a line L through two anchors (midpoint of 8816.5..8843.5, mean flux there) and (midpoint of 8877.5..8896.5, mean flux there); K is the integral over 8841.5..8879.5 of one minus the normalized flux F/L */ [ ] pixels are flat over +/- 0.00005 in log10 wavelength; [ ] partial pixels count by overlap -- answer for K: 0.7 angstrom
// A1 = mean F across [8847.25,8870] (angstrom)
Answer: 4.32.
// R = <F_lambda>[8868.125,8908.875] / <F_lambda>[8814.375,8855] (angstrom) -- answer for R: 1.03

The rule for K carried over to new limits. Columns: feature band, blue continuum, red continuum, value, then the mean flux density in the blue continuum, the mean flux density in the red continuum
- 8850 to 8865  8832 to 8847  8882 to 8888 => 0.7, 4.3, 4.76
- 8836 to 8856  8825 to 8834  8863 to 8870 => 0.2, 4.32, 4.33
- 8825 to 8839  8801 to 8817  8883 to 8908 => -0.2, 4.16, 4.47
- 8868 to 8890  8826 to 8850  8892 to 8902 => -1.1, 4.34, 4.32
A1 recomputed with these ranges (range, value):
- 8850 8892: 4.44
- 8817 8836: 4.31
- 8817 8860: 4.32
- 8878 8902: 4.52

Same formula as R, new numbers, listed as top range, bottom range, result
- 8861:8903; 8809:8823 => 1.05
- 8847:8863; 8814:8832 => 1.01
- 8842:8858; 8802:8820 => 1.06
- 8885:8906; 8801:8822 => 1.08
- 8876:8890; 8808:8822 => 1.09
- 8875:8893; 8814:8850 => 1.06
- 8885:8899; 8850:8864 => 1.09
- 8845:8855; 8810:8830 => 1.02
